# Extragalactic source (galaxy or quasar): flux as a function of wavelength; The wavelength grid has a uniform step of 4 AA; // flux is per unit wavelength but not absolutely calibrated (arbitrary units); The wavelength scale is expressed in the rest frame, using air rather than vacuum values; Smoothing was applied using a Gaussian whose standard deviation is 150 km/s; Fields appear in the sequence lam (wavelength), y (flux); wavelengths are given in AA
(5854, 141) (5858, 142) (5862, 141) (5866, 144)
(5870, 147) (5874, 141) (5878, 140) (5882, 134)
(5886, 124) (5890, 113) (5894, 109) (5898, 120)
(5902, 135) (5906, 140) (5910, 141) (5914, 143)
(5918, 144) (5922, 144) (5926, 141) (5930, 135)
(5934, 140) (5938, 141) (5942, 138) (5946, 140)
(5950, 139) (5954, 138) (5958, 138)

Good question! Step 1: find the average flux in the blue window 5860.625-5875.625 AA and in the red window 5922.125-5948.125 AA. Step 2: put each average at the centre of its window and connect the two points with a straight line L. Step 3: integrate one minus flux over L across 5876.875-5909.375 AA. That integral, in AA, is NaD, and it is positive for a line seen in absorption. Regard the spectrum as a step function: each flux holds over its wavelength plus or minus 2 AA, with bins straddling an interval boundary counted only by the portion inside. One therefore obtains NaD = 3.39 AA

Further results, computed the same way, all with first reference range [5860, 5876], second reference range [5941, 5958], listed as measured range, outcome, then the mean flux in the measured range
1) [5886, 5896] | 2.0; 114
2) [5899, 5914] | 0.3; 138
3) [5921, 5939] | 0.0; 140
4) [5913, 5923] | -0.2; 144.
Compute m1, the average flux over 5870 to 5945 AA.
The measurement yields 135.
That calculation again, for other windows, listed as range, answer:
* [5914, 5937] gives 141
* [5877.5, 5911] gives 128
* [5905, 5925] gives 142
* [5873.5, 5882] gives 139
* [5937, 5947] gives 140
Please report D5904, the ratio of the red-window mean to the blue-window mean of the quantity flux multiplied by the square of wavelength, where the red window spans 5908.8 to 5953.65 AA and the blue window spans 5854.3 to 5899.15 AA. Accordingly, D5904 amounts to 1.08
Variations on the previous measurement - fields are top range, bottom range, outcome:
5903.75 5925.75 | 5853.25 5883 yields 1.02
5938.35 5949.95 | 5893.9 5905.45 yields 1.12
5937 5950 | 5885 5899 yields 1.23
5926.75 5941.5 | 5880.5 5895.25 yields 1.17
